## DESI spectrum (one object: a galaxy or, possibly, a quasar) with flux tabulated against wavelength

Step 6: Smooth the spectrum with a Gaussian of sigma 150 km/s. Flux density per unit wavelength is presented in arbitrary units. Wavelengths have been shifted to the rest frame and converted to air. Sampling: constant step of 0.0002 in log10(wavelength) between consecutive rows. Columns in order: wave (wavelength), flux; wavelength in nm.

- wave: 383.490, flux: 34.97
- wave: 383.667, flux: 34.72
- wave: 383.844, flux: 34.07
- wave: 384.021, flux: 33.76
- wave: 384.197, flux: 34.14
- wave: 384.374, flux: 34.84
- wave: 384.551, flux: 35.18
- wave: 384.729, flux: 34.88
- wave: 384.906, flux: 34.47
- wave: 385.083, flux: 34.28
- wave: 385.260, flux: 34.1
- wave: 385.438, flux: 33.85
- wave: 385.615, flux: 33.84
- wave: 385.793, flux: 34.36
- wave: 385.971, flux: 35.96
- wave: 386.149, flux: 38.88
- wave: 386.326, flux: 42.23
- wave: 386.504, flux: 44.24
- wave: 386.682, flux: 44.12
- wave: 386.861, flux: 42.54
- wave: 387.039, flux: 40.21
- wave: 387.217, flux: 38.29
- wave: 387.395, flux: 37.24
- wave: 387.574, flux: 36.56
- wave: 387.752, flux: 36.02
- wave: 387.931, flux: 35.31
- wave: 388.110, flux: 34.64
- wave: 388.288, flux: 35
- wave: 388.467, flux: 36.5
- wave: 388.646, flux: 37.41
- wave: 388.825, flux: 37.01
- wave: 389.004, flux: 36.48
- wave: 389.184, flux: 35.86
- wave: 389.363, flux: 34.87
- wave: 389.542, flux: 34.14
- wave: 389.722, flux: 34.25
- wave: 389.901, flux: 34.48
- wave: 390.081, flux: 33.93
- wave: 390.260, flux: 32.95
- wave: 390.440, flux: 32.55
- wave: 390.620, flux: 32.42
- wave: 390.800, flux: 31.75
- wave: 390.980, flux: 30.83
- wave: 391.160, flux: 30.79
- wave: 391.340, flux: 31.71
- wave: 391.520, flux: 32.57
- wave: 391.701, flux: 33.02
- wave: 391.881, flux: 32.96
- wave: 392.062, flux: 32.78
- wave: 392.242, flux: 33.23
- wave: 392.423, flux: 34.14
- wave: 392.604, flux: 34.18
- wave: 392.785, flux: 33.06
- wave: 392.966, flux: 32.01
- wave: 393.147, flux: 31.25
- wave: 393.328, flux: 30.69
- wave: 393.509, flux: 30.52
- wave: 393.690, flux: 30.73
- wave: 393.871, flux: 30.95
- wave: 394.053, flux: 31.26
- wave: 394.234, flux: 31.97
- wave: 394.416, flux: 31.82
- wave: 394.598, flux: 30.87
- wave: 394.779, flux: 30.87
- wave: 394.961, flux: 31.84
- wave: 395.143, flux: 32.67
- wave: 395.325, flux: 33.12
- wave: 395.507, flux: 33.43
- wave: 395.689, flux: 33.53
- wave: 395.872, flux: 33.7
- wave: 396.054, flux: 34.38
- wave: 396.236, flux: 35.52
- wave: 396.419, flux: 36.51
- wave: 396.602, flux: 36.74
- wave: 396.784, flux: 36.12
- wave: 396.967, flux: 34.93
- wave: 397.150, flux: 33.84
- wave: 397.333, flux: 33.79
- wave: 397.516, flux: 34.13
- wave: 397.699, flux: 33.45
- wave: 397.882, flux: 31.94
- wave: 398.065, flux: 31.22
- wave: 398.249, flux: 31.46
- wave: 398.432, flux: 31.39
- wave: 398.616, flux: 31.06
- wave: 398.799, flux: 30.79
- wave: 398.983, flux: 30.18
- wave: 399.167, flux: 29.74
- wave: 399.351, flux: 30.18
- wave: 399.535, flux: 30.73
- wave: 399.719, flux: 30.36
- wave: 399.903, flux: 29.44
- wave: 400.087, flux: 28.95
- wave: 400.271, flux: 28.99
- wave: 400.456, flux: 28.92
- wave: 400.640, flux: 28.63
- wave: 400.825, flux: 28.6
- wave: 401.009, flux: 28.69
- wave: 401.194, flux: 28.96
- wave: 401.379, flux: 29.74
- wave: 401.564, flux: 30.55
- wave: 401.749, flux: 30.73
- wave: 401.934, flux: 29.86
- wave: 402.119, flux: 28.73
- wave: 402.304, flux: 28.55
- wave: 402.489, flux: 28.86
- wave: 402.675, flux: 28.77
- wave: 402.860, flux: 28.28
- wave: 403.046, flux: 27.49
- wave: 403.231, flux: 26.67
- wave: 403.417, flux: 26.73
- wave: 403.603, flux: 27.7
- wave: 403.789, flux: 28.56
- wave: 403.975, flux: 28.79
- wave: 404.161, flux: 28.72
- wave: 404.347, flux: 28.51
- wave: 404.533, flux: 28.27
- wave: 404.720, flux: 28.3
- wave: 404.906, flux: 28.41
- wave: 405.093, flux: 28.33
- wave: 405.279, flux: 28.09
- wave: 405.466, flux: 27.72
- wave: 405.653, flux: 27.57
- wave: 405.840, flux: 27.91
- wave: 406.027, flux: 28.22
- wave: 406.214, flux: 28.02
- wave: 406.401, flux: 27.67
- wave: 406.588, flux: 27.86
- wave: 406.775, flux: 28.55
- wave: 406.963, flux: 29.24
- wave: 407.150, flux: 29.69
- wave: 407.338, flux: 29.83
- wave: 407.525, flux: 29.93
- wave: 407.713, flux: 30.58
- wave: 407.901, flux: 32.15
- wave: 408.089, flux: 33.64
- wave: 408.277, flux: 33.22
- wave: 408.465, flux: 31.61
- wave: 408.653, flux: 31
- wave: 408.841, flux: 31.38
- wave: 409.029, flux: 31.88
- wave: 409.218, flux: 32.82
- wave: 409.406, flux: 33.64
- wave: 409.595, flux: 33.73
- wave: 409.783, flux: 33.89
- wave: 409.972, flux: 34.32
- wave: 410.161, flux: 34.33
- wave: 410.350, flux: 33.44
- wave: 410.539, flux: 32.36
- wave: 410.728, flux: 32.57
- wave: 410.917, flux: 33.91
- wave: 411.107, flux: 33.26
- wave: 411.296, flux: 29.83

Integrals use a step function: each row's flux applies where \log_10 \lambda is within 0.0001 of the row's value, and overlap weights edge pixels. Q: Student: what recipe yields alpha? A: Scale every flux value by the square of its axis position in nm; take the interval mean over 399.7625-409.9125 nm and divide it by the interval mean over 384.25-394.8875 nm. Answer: 0.92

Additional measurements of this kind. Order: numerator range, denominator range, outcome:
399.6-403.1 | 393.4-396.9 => 0.91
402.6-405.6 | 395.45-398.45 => 0.86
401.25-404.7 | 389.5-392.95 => 0.92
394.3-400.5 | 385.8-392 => 0.94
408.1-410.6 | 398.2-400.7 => 1.15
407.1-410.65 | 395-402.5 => 1.08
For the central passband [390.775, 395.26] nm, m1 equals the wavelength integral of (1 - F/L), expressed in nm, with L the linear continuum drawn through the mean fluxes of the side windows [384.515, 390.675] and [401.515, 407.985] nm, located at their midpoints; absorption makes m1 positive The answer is 0.25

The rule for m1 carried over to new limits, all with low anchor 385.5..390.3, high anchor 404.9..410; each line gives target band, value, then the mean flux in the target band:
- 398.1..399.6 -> 0.116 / 30.7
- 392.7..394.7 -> 0.208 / 31.4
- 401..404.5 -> 0.361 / 28.7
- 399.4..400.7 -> 0.134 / 29.5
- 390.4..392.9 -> 0.219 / 32.6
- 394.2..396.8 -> 0.067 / 33.5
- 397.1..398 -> 0.010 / 33.4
